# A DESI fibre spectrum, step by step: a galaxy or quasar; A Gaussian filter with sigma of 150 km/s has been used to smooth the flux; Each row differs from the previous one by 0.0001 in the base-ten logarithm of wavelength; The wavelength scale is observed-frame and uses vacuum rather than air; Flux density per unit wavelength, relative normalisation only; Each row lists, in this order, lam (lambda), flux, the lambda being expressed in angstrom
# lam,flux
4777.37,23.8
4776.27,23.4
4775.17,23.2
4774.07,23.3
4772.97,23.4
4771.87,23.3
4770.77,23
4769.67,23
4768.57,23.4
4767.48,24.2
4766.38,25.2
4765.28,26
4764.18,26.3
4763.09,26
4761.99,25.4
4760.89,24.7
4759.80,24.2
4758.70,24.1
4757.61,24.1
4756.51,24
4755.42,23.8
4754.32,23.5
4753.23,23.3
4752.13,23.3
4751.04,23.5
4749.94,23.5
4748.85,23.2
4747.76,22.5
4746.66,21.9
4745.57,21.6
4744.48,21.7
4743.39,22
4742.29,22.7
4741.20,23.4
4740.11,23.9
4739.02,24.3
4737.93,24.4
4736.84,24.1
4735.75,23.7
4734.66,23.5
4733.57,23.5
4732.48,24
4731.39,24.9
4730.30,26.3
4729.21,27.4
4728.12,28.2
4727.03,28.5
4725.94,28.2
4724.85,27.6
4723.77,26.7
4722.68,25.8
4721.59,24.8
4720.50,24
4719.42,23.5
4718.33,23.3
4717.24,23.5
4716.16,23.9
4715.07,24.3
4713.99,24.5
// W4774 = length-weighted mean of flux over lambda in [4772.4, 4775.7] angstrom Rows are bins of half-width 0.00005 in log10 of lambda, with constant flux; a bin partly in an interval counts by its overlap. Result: 23.3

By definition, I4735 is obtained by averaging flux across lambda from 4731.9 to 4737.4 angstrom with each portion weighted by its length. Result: 23.8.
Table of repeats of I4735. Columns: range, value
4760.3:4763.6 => 25.3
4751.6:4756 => 23.5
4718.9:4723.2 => 24.5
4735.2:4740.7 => 24.1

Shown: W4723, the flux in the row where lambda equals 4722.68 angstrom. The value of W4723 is 25.8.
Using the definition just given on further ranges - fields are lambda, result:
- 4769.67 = 23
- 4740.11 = 23.9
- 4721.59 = 24.8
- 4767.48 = 24.2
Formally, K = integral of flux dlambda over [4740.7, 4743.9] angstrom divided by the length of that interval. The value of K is 22.7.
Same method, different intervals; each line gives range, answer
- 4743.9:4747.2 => 21.8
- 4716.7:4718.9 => 23.4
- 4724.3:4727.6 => 28.1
